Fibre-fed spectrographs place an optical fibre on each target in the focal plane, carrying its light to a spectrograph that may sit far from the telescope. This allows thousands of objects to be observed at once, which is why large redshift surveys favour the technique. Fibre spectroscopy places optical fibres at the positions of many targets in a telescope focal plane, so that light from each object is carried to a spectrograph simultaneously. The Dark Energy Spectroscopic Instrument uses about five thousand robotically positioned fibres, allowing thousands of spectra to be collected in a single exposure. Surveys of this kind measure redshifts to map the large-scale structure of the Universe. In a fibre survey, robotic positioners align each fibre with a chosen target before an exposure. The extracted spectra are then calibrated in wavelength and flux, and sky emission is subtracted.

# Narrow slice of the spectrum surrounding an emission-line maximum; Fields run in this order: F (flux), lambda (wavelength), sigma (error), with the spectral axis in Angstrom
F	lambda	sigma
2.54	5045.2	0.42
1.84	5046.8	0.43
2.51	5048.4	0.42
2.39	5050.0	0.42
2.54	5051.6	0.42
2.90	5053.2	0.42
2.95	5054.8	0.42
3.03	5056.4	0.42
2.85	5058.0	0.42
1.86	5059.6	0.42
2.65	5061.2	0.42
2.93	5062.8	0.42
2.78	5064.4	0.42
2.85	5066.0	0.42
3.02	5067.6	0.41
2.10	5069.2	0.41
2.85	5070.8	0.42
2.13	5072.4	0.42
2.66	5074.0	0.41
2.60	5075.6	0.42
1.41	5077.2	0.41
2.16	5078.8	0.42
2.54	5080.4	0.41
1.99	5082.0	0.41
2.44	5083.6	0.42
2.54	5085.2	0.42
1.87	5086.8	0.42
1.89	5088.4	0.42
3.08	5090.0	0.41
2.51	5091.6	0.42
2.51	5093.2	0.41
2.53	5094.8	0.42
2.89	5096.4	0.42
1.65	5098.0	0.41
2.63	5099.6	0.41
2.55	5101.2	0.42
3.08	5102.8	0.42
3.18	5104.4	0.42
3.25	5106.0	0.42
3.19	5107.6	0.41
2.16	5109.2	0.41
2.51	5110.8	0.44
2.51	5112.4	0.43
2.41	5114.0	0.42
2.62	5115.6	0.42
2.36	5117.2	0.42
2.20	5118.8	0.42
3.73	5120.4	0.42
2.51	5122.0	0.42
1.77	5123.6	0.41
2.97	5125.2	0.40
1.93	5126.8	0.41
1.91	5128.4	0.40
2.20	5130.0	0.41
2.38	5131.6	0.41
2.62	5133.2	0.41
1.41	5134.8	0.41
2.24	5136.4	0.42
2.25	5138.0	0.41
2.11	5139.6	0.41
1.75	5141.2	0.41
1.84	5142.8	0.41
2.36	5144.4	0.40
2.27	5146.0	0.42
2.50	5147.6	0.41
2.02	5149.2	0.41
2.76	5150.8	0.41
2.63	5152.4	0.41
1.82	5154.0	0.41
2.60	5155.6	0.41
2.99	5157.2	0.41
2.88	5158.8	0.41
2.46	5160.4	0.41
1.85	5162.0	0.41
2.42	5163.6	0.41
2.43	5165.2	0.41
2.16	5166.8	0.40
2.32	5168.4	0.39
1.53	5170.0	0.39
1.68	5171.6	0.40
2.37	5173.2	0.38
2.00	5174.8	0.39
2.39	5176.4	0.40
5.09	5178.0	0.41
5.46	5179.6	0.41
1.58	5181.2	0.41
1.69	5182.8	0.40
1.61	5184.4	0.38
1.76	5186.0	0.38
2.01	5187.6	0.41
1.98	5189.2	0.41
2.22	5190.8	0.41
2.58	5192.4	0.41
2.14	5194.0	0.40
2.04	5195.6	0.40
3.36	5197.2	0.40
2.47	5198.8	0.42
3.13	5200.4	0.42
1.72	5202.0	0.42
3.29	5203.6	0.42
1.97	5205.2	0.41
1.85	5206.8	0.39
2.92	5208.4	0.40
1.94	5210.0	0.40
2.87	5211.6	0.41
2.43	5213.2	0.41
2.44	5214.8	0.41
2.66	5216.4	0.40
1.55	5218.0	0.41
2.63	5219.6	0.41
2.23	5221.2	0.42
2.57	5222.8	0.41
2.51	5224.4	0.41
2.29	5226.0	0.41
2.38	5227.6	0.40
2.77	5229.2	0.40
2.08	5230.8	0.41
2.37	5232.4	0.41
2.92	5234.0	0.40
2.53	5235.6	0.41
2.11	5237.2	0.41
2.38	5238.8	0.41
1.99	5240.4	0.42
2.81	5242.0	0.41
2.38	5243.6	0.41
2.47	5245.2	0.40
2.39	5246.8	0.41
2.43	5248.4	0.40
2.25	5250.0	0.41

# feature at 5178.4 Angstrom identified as H-gamma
